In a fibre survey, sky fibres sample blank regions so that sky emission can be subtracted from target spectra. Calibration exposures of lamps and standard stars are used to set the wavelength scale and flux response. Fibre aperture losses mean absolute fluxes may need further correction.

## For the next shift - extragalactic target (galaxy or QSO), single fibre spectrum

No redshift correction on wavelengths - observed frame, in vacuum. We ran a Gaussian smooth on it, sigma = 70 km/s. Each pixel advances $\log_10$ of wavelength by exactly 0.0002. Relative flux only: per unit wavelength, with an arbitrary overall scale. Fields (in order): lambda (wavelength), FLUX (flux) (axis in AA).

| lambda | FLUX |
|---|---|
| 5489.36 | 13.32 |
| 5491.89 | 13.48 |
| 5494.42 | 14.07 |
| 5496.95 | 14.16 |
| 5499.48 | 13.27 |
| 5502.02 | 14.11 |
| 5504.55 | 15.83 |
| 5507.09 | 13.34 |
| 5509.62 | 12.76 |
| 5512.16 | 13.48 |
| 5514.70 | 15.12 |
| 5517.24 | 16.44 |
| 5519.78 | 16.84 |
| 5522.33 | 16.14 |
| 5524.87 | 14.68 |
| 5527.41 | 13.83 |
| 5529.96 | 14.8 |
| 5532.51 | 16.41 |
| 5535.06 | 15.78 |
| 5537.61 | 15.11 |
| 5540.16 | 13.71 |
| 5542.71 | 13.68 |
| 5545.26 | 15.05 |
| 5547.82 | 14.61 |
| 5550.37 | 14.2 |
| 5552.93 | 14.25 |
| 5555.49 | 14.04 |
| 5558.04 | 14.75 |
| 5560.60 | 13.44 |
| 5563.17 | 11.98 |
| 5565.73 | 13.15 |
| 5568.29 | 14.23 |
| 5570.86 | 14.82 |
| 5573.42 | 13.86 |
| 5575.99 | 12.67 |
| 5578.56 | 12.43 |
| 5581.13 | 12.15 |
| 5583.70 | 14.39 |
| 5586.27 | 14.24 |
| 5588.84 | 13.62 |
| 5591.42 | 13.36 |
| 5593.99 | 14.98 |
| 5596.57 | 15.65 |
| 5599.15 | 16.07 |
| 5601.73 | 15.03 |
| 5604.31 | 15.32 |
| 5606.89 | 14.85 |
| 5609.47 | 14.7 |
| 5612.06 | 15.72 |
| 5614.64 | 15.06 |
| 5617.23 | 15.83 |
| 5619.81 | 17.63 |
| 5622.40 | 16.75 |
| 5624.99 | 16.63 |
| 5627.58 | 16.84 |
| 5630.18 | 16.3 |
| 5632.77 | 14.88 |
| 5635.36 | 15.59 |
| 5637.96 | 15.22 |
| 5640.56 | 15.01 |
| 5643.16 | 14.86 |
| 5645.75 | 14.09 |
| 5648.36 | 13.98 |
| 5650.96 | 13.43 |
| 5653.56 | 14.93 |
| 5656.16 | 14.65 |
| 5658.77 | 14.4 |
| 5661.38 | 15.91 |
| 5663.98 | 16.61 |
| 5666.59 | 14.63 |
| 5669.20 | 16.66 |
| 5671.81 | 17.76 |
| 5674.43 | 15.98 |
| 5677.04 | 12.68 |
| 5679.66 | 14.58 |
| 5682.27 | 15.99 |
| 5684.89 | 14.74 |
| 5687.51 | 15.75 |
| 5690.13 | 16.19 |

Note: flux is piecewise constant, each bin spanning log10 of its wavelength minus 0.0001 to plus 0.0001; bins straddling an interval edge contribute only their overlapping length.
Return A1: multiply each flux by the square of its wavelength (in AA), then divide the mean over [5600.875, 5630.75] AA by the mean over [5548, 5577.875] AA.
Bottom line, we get 1.18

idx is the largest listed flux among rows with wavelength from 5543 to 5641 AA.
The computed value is 17.63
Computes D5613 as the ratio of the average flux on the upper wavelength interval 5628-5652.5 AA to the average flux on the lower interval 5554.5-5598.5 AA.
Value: 1.08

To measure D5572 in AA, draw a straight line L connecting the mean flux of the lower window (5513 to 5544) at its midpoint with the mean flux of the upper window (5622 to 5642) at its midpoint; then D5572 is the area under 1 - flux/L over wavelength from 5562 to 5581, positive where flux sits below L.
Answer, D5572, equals 2.7 AA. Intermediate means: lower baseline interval 15.2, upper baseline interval 15.9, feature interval 13.2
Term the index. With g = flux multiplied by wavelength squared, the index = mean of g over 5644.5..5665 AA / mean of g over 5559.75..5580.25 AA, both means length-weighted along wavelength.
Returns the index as 1.14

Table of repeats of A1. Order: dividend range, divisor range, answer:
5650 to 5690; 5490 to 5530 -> 1.12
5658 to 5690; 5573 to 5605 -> 1.13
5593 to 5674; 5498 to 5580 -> 1.12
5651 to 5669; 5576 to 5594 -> 1.16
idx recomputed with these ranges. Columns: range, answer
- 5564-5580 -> 14.82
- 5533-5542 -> 15.78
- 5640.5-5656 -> 15.01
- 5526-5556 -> 16.41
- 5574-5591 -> 14.39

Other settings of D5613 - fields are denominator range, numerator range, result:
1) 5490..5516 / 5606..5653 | 1.10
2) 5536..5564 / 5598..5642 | 1.11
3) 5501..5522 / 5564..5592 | 0.91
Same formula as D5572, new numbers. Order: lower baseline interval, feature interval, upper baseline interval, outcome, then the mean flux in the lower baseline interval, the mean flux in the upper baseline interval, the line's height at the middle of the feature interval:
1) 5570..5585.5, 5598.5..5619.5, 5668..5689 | -2.0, 13.4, 15.5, 14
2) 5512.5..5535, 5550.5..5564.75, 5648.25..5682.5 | 1.5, 15.5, 15.2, 15.4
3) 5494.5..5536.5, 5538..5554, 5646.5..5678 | 0.6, 14.8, 15.1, 14.9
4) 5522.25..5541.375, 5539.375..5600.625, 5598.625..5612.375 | 4.6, 15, 15.2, 15.1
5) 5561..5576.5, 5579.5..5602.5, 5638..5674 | -0.7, 13.5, 15.2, 13.9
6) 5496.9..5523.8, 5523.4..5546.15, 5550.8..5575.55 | -0.8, 14.7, 13.8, 14.3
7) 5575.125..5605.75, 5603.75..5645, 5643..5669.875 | -3.2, 14.2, 14.9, 14.5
